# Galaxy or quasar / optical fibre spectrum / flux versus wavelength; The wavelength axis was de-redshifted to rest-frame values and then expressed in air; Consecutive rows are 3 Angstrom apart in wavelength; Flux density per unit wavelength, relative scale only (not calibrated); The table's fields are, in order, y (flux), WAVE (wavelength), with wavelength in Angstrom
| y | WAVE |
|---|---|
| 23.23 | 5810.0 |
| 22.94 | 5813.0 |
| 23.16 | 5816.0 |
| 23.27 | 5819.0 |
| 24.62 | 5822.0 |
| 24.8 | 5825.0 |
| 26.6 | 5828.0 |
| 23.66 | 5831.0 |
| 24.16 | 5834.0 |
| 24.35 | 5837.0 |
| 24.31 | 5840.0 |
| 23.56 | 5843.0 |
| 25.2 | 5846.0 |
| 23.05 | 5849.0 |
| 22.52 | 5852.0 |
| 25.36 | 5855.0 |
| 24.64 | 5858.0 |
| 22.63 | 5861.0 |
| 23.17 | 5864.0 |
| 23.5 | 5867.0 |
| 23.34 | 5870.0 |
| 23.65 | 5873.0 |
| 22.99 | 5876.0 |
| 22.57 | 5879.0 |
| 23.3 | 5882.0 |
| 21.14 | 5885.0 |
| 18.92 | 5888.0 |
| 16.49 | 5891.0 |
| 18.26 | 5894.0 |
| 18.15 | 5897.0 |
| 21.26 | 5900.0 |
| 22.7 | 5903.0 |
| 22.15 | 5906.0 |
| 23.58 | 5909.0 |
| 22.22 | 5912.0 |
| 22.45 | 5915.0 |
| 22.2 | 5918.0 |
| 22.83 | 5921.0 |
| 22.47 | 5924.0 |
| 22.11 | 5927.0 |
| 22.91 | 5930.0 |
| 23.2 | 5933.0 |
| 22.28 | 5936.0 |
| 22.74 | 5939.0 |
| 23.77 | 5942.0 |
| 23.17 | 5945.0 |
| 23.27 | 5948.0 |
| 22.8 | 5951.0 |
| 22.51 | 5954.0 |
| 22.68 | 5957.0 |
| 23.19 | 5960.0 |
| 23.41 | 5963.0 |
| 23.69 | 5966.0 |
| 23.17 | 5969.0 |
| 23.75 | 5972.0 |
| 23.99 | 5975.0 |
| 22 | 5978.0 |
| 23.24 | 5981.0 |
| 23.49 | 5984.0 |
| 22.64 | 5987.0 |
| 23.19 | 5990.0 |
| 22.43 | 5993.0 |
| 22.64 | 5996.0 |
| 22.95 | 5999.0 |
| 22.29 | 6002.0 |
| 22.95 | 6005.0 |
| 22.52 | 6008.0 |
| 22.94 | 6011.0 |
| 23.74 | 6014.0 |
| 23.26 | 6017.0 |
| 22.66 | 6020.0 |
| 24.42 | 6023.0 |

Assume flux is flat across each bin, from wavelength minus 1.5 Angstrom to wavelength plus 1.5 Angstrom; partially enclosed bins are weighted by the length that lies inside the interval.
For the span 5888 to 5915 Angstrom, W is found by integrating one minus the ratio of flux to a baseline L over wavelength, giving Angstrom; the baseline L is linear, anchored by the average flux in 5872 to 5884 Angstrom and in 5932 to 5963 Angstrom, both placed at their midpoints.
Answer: 2.8 Angstrom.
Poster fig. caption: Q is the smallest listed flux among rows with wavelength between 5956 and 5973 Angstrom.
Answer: 22.68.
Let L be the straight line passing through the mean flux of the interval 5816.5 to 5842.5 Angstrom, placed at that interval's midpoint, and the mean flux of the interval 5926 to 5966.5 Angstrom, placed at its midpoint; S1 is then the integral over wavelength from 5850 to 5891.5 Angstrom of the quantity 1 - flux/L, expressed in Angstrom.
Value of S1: 2.3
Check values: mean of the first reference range 24.4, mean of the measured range 22.6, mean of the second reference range 23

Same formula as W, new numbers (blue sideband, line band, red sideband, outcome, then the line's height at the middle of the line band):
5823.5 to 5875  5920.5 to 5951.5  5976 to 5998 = 0.5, 23.3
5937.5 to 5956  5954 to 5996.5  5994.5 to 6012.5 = -0.4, 22.9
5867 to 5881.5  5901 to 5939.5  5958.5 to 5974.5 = 1.2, 23.3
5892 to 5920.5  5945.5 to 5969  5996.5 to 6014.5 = -1.0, 22.1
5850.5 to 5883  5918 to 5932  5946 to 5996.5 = 0.4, 23.2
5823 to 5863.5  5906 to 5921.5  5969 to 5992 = 0.7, 23.7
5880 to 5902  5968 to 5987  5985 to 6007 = -0.9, 22.2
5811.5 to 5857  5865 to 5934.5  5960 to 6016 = 5.3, 23.7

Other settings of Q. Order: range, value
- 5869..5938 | 16.49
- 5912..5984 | 22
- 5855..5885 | 21.14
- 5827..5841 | 23.66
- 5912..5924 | 22.2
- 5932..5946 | 22.28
